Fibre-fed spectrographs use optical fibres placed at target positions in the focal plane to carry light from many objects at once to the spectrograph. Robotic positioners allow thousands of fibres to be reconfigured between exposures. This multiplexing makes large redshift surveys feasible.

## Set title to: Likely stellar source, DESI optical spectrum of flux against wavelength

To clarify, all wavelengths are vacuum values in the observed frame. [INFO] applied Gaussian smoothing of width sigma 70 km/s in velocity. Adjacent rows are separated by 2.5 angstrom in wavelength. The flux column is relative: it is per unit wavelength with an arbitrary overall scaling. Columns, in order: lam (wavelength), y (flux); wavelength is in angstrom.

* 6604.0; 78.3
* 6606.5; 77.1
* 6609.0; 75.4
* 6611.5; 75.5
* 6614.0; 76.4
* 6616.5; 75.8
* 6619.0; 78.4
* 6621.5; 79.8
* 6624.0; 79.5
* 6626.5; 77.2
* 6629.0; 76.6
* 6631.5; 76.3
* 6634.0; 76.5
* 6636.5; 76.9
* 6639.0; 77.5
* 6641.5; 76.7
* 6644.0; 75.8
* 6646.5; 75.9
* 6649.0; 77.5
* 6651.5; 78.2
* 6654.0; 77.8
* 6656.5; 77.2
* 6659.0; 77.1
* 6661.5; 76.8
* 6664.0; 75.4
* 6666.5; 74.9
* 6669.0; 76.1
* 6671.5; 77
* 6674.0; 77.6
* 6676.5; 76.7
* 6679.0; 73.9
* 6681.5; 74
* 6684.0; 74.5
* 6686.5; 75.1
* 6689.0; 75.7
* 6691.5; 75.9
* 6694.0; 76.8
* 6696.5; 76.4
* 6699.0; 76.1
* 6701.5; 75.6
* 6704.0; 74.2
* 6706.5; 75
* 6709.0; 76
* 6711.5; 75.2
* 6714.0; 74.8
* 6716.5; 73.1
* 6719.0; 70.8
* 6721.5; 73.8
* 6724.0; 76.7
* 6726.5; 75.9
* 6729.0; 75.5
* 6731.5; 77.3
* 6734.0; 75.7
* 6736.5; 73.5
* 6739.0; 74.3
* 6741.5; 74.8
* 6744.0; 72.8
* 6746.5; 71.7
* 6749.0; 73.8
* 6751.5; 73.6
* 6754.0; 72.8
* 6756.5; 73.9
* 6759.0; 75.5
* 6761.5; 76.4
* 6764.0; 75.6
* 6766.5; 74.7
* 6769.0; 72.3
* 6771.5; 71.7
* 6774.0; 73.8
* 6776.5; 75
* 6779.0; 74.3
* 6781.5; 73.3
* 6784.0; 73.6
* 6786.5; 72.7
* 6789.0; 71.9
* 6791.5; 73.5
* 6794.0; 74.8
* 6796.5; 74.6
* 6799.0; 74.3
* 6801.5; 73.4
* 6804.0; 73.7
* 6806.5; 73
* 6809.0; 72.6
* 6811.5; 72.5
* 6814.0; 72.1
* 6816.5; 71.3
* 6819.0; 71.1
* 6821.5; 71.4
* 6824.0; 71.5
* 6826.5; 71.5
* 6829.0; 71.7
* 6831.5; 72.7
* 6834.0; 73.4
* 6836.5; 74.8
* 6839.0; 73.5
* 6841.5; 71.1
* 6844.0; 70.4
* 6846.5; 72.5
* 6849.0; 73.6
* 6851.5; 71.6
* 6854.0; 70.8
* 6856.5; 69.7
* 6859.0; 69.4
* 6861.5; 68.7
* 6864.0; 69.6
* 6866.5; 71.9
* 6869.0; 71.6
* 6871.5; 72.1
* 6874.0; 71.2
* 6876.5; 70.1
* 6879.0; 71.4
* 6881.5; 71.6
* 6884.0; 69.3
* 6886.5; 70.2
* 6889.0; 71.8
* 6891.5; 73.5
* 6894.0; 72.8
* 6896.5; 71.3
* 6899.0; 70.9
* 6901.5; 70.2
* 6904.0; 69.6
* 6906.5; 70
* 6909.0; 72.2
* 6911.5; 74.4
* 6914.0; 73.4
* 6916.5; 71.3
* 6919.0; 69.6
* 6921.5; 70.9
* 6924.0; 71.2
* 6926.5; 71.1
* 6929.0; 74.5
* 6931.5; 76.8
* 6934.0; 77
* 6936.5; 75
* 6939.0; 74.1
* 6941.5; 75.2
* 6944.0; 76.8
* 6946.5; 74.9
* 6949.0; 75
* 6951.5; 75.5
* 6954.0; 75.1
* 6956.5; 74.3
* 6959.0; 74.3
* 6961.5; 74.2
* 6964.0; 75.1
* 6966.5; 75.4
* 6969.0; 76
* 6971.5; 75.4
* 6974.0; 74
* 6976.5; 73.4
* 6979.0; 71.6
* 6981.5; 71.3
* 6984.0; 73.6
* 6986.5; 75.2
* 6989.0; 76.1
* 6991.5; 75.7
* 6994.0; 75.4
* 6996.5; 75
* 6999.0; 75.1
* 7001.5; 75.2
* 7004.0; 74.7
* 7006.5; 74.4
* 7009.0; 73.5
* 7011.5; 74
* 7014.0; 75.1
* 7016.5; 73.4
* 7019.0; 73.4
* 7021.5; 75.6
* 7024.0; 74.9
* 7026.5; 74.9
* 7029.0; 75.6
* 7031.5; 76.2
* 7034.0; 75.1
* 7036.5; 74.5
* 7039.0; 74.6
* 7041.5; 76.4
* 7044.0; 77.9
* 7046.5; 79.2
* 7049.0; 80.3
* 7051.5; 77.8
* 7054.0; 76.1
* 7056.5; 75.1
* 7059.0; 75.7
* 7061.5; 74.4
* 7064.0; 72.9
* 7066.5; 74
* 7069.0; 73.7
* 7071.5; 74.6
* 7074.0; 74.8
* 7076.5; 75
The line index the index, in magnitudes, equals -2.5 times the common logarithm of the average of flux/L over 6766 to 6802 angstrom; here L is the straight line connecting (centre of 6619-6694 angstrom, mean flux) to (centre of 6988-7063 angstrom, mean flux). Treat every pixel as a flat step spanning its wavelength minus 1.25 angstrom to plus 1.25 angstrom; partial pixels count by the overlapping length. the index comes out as 0.04 mag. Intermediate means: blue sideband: 76.6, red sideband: 75.5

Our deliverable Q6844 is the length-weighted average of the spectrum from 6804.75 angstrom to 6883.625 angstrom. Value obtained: 71.6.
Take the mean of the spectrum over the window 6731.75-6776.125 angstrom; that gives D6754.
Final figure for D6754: 74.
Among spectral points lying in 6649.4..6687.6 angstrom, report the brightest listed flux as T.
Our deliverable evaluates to 78.2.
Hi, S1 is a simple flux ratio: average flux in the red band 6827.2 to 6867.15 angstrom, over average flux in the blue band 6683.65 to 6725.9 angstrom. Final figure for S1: 1.0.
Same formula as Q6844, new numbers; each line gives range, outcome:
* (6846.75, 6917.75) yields 71.2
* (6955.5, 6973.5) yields 74.9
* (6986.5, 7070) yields 75.3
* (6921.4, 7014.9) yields 74.5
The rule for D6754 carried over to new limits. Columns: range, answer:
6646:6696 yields 76.2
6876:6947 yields 72.5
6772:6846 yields 72.9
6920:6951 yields 74.4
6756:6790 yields 73.9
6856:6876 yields 70.5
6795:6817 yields 73.1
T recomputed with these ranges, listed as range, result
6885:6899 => 73.5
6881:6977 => 77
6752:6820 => 76.4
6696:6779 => 77.3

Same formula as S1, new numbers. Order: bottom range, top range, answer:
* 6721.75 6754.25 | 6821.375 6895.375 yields 0.96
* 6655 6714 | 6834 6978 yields 0.96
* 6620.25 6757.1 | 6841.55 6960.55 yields 0.96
